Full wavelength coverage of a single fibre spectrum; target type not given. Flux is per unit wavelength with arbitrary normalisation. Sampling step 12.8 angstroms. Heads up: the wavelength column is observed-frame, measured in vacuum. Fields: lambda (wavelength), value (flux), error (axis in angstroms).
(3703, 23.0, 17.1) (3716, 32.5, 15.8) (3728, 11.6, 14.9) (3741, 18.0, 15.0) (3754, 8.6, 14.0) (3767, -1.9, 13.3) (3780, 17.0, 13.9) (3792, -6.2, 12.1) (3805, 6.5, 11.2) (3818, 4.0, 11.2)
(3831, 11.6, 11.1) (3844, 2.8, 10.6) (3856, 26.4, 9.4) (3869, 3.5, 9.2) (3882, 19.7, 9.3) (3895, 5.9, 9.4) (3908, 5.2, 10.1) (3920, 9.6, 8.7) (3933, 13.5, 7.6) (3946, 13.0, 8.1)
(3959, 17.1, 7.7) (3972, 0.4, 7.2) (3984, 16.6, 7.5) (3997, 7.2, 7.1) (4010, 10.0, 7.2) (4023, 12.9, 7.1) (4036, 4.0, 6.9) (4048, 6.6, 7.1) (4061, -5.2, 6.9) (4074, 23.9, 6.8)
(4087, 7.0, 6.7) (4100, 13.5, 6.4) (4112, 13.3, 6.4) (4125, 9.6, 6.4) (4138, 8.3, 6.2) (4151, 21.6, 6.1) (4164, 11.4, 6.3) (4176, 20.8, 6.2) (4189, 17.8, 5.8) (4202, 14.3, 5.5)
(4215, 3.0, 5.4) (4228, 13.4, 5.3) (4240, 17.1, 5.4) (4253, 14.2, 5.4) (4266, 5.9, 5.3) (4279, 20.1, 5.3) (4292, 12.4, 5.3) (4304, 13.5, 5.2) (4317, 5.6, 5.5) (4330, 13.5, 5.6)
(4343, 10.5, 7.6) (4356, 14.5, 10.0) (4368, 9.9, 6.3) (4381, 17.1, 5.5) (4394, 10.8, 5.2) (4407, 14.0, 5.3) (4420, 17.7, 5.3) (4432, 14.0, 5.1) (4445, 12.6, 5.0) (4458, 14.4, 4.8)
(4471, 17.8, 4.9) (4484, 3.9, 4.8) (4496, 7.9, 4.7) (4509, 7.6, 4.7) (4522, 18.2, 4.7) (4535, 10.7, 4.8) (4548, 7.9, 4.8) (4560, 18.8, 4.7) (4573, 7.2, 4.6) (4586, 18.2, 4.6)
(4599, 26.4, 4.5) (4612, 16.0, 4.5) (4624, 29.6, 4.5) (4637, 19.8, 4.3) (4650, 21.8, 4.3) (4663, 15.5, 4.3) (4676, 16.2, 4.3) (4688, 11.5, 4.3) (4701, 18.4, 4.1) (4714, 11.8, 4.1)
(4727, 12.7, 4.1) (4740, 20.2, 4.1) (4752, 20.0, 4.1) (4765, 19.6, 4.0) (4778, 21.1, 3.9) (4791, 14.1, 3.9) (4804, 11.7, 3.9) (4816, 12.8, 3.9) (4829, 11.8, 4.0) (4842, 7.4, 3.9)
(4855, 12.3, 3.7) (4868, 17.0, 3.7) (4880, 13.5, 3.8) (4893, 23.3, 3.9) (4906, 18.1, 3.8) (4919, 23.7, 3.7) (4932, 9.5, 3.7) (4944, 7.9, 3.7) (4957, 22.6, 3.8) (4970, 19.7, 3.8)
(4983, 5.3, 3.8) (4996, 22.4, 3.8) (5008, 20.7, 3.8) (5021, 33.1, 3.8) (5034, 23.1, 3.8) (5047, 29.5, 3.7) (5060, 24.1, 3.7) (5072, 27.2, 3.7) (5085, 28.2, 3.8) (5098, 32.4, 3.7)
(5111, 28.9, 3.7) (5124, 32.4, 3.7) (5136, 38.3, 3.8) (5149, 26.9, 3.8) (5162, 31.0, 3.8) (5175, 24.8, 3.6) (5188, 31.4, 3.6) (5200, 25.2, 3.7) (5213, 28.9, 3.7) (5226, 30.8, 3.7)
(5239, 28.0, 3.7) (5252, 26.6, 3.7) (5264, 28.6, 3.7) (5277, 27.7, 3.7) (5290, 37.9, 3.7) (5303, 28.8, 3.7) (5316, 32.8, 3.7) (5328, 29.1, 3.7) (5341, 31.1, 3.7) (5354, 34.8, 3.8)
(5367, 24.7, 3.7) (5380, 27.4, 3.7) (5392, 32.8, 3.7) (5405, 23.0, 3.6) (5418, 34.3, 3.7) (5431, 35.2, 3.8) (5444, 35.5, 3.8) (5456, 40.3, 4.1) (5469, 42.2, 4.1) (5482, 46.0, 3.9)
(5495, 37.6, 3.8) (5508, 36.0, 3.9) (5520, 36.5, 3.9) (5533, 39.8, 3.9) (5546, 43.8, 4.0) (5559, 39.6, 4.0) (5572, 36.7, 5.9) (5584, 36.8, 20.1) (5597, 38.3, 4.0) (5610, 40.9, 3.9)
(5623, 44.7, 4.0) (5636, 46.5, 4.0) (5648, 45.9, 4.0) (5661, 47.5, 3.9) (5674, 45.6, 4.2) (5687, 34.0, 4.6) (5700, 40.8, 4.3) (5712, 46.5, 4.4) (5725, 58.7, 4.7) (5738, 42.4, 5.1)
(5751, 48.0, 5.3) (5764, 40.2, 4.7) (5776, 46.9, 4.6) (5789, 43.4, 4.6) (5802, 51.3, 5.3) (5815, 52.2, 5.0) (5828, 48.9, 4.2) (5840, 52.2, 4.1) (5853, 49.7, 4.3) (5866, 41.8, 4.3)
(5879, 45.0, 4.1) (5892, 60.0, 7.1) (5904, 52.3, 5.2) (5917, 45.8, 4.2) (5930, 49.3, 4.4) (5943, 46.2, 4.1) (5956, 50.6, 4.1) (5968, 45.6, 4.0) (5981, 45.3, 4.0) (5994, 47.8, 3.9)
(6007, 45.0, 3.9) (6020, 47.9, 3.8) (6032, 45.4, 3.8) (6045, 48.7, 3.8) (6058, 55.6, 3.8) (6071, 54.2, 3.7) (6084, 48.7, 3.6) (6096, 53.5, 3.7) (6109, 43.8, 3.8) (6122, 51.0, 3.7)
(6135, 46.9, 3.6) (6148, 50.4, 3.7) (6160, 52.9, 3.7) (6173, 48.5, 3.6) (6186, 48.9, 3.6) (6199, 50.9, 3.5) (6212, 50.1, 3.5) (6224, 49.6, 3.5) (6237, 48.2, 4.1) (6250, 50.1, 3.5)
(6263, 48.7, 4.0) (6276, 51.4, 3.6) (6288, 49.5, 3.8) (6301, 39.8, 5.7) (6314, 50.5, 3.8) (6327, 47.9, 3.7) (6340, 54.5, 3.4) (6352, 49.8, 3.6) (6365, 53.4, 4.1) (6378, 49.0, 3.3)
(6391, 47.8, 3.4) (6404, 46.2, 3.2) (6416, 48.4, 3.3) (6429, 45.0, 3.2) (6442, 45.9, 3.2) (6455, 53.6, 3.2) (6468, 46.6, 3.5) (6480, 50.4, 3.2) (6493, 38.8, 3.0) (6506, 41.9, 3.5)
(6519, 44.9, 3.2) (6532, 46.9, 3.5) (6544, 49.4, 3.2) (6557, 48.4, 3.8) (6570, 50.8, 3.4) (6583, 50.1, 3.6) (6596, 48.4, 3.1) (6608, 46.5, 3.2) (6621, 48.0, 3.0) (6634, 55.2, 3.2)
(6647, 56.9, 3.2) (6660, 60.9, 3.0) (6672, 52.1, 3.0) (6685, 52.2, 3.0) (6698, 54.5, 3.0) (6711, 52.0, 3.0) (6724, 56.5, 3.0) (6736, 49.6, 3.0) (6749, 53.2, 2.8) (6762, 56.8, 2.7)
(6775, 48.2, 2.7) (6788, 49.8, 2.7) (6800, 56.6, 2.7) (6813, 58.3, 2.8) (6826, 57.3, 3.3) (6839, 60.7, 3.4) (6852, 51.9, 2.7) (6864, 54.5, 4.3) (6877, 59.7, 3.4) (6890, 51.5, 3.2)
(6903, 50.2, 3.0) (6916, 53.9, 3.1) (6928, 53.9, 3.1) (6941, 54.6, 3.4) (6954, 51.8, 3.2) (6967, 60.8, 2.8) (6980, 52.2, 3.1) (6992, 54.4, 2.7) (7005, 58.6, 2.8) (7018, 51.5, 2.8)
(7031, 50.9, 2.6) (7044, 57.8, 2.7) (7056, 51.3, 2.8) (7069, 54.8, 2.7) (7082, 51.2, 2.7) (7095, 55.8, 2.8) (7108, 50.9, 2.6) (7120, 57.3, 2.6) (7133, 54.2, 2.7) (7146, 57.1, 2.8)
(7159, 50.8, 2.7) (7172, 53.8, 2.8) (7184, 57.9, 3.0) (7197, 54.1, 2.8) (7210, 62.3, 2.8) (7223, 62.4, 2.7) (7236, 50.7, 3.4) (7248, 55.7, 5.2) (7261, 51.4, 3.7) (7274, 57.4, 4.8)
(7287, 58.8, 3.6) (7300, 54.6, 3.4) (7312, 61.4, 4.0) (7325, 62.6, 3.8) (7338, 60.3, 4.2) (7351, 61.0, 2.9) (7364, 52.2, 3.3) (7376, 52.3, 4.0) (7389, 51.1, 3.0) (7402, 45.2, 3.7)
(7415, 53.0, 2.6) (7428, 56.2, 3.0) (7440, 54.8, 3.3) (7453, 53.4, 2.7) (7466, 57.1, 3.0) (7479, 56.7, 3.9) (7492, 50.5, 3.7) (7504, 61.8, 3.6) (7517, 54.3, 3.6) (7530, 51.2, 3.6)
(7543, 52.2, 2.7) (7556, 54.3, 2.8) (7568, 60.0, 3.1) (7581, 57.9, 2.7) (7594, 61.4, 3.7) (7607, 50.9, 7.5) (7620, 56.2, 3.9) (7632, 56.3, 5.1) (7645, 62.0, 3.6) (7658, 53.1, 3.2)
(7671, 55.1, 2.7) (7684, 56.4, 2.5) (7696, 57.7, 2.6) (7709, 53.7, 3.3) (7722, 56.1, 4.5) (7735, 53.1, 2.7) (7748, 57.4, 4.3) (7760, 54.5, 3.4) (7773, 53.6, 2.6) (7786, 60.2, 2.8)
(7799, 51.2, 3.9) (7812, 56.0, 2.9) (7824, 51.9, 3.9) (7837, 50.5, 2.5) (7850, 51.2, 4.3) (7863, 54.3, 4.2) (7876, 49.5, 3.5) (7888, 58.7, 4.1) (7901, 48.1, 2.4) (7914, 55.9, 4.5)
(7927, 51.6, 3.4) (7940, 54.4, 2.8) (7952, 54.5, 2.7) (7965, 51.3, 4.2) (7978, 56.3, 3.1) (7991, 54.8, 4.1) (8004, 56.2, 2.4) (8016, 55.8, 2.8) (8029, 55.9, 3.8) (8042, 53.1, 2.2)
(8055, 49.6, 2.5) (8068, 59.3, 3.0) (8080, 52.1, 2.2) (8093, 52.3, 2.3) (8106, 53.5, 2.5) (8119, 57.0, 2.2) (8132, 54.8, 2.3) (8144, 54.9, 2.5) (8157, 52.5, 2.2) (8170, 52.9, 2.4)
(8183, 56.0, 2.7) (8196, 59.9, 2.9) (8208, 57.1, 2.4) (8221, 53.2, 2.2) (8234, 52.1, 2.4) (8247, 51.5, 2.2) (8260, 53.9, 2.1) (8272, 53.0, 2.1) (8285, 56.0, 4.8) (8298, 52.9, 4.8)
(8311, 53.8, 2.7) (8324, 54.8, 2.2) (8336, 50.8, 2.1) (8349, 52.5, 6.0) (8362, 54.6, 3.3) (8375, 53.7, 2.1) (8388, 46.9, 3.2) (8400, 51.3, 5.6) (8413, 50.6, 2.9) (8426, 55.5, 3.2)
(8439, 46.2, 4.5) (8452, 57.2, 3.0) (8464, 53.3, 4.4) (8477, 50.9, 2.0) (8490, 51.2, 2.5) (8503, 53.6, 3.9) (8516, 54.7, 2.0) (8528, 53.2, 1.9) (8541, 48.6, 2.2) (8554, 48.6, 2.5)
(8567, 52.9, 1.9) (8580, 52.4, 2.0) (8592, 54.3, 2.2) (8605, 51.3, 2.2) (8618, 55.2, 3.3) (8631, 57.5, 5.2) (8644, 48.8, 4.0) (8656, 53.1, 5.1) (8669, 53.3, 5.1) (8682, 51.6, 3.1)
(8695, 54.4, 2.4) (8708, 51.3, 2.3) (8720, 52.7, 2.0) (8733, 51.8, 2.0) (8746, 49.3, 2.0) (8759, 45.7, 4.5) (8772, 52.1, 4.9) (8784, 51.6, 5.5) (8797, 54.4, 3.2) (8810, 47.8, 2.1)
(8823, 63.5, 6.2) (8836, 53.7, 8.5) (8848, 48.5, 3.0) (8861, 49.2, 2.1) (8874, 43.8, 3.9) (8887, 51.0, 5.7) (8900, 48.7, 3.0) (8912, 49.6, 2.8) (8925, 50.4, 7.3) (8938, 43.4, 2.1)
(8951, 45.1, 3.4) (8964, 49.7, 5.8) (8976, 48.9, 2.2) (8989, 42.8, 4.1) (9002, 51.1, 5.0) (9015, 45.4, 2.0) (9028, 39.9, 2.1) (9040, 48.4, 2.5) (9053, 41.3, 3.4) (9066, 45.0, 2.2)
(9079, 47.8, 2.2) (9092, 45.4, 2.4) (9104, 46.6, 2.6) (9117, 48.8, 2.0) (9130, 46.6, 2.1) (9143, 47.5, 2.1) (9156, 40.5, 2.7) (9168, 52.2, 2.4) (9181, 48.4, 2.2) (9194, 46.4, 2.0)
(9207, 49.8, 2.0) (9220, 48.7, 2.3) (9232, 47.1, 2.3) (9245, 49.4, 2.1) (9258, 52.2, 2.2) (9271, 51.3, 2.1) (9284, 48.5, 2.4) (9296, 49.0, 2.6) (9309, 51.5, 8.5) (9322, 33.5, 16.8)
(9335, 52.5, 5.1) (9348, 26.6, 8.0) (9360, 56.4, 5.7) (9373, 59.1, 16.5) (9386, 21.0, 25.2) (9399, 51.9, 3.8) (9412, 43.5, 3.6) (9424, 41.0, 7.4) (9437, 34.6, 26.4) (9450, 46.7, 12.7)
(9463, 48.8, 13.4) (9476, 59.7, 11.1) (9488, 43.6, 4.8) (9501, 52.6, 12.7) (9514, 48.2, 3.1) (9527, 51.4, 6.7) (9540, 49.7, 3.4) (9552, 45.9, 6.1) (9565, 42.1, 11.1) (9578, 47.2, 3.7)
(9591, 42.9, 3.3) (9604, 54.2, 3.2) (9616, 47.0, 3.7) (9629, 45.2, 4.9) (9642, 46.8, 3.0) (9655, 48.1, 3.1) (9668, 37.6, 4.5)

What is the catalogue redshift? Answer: 0.26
